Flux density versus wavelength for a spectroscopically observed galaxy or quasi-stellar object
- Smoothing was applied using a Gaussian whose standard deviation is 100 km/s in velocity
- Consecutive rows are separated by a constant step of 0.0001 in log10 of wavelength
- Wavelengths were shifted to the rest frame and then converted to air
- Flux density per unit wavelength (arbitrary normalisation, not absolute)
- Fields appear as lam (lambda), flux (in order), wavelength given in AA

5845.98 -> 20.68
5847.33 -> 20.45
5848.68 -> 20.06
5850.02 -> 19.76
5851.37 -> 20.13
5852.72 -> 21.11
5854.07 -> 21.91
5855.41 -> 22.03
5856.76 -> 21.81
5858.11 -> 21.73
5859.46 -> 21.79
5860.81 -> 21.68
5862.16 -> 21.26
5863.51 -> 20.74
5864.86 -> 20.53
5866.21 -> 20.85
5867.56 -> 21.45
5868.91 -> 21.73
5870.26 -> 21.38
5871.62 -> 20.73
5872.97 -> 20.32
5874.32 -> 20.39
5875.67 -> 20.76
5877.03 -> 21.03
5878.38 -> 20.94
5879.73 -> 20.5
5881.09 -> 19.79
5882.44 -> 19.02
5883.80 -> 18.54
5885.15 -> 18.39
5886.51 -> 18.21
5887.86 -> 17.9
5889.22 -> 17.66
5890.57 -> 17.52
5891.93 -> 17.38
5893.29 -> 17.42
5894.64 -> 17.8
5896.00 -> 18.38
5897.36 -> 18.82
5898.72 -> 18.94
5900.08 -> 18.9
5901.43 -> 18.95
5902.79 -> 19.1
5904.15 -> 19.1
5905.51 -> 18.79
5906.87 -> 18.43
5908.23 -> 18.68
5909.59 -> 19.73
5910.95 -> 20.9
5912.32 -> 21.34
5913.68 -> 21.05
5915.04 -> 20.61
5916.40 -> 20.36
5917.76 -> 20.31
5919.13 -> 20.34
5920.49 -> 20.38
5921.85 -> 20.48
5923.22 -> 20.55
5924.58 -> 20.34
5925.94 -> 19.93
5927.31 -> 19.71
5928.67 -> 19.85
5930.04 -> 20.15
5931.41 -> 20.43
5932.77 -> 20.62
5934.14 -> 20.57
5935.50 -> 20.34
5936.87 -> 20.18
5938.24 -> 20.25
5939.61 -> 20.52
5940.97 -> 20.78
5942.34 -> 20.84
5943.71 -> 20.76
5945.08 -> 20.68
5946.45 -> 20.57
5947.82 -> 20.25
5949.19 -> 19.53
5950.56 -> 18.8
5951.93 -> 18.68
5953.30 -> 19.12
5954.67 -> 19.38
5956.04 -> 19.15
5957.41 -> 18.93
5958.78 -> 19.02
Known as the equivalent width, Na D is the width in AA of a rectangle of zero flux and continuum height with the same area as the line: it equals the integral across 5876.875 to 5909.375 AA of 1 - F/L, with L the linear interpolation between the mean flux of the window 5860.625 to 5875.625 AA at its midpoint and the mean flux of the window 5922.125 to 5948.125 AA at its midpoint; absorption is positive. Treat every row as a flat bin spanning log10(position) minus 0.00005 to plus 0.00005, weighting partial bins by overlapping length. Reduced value 3.2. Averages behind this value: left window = 21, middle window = 18.7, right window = 20.4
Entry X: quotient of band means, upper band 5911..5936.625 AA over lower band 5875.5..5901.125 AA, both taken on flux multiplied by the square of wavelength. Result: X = 1.10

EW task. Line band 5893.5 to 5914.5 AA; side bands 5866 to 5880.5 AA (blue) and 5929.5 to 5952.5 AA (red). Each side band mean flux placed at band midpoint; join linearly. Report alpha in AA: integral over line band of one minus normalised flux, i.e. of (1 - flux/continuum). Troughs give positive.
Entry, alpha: 1.40 AA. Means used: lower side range 20.9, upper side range 20.2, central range 19.2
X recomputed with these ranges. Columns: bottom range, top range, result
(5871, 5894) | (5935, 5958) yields 1.06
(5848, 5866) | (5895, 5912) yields 0.92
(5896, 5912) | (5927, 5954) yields 1.07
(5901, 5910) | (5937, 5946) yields 1.10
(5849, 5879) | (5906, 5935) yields 0.98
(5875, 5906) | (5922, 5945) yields 1.10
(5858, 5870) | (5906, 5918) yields 0.96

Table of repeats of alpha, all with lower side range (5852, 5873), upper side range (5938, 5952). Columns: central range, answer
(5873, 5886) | 0.7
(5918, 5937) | 0.2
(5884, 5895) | 1.7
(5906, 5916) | 0.3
